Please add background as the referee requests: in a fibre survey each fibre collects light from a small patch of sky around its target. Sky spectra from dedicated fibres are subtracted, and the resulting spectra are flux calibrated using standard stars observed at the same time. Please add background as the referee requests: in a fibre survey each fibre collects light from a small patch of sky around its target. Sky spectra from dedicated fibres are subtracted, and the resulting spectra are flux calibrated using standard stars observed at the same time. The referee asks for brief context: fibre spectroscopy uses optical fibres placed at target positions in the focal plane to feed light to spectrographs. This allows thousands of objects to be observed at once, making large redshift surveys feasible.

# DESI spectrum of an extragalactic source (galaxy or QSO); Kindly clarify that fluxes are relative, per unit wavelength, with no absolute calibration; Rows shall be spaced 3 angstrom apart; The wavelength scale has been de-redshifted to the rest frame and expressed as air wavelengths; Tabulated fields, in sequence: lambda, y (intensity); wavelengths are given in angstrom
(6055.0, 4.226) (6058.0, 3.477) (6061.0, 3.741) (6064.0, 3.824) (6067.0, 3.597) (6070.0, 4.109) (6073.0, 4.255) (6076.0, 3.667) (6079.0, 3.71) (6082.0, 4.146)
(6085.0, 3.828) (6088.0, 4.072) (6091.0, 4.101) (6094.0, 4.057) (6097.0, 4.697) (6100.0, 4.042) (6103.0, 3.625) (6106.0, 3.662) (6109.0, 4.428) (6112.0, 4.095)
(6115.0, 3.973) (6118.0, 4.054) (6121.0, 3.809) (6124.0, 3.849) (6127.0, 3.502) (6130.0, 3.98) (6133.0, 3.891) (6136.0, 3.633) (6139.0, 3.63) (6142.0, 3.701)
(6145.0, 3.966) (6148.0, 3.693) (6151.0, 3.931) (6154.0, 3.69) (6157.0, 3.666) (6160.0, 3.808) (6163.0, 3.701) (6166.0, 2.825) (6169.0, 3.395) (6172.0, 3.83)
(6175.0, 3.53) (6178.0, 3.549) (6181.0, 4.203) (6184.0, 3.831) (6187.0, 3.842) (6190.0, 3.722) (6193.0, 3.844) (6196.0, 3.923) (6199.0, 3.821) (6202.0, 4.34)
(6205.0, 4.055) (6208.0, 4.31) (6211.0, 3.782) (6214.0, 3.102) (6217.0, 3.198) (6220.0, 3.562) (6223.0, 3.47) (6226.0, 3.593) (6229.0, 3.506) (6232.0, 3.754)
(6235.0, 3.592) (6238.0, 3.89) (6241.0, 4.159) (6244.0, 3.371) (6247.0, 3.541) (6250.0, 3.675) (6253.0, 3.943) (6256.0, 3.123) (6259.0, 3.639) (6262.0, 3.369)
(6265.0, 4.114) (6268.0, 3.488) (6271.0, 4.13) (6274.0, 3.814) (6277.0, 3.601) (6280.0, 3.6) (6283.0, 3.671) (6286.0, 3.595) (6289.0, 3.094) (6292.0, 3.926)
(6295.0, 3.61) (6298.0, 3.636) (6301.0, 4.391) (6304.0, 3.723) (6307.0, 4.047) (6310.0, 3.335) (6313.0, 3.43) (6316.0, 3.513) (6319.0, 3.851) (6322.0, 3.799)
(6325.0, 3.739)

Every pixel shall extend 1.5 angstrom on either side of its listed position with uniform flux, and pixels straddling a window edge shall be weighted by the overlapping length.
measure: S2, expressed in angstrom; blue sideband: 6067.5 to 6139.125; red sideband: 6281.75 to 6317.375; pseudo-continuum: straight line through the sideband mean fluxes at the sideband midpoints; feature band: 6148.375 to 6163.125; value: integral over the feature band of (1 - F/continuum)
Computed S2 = 0.4 angstrom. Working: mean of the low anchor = 3.95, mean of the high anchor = 3.66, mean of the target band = 3.76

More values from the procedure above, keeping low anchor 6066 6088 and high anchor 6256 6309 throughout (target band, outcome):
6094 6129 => -0.8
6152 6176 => 1.7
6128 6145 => 0.4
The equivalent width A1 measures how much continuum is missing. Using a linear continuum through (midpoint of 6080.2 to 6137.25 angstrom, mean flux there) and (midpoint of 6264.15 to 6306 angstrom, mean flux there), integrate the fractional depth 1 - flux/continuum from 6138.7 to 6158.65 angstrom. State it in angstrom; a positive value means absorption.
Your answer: 0.8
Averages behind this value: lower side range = 3.97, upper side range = 3.74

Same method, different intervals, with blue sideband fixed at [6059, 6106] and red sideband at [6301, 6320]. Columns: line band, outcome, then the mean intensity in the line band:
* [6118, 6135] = 0.3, 3.82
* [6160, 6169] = 1.1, 3.38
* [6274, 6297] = 0.8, 3.6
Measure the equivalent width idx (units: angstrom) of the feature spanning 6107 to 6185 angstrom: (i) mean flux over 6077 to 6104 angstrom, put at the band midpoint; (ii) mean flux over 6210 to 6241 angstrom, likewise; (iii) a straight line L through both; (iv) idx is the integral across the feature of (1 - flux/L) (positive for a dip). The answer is 1.40 angstrom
